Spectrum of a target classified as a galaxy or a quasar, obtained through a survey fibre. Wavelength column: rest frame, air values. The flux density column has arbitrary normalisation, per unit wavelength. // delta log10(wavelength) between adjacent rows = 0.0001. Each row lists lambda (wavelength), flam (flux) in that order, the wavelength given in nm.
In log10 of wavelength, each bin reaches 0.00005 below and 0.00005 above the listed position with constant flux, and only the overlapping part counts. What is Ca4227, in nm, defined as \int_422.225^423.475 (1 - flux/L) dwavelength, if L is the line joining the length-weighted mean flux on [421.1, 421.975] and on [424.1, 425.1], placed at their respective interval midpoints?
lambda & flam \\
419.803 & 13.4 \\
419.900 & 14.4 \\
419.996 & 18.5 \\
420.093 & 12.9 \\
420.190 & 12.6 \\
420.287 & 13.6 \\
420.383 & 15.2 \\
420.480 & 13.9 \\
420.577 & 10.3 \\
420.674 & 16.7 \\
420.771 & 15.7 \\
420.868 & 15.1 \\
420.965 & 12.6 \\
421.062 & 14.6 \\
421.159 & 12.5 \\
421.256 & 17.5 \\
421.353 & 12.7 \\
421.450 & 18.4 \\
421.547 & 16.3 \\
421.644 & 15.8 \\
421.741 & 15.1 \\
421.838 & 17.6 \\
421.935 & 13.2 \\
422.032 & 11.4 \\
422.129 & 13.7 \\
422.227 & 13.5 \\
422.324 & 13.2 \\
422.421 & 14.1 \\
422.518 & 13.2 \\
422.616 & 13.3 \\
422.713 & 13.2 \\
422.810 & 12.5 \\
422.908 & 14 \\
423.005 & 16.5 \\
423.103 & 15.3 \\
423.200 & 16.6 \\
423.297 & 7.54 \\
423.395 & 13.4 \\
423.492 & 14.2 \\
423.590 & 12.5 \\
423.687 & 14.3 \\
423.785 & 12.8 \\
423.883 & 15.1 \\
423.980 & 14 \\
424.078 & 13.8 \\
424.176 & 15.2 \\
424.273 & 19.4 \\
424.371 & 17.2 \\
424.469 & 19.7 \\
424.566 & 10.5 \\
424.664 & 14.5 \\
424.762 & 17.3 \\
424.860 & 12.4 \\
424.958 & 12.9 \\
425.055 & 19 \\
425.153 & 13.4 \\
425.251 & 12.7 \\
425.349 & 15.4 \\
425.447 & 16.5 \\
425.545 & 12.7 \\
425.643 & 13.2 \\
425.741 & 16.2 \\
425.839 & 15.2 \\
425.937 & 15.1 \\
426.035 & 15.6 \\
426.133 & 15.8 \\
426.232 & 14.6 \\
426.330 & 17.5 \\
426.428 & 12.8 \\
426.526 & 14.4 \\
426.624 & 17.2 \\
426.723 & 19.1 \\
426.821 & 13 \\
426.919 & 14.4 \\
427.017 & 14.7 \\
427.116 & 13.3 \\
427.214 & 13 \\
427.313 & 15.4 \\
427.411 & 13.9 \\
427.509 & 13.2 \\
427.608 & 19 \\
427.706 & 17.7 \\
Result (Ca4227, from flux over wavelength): 0.161 nm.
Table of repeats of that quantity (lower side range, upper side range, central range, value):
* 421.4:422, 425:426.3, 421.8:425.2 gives 0.27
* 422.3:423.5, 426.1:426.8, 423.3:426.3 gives 0.01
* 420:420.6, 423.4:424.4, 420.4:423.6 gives -0.01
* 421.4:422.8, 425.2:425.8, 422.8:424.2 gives 0.05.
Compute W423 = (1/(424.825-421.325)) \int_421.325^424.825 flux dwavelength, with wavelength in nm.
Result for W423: 14.5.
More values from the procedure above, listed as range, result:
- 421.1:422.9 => 14.3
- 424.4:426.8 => 15.1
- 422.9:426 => 14.7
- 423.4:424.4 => 14.7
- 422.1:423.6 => 13.6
